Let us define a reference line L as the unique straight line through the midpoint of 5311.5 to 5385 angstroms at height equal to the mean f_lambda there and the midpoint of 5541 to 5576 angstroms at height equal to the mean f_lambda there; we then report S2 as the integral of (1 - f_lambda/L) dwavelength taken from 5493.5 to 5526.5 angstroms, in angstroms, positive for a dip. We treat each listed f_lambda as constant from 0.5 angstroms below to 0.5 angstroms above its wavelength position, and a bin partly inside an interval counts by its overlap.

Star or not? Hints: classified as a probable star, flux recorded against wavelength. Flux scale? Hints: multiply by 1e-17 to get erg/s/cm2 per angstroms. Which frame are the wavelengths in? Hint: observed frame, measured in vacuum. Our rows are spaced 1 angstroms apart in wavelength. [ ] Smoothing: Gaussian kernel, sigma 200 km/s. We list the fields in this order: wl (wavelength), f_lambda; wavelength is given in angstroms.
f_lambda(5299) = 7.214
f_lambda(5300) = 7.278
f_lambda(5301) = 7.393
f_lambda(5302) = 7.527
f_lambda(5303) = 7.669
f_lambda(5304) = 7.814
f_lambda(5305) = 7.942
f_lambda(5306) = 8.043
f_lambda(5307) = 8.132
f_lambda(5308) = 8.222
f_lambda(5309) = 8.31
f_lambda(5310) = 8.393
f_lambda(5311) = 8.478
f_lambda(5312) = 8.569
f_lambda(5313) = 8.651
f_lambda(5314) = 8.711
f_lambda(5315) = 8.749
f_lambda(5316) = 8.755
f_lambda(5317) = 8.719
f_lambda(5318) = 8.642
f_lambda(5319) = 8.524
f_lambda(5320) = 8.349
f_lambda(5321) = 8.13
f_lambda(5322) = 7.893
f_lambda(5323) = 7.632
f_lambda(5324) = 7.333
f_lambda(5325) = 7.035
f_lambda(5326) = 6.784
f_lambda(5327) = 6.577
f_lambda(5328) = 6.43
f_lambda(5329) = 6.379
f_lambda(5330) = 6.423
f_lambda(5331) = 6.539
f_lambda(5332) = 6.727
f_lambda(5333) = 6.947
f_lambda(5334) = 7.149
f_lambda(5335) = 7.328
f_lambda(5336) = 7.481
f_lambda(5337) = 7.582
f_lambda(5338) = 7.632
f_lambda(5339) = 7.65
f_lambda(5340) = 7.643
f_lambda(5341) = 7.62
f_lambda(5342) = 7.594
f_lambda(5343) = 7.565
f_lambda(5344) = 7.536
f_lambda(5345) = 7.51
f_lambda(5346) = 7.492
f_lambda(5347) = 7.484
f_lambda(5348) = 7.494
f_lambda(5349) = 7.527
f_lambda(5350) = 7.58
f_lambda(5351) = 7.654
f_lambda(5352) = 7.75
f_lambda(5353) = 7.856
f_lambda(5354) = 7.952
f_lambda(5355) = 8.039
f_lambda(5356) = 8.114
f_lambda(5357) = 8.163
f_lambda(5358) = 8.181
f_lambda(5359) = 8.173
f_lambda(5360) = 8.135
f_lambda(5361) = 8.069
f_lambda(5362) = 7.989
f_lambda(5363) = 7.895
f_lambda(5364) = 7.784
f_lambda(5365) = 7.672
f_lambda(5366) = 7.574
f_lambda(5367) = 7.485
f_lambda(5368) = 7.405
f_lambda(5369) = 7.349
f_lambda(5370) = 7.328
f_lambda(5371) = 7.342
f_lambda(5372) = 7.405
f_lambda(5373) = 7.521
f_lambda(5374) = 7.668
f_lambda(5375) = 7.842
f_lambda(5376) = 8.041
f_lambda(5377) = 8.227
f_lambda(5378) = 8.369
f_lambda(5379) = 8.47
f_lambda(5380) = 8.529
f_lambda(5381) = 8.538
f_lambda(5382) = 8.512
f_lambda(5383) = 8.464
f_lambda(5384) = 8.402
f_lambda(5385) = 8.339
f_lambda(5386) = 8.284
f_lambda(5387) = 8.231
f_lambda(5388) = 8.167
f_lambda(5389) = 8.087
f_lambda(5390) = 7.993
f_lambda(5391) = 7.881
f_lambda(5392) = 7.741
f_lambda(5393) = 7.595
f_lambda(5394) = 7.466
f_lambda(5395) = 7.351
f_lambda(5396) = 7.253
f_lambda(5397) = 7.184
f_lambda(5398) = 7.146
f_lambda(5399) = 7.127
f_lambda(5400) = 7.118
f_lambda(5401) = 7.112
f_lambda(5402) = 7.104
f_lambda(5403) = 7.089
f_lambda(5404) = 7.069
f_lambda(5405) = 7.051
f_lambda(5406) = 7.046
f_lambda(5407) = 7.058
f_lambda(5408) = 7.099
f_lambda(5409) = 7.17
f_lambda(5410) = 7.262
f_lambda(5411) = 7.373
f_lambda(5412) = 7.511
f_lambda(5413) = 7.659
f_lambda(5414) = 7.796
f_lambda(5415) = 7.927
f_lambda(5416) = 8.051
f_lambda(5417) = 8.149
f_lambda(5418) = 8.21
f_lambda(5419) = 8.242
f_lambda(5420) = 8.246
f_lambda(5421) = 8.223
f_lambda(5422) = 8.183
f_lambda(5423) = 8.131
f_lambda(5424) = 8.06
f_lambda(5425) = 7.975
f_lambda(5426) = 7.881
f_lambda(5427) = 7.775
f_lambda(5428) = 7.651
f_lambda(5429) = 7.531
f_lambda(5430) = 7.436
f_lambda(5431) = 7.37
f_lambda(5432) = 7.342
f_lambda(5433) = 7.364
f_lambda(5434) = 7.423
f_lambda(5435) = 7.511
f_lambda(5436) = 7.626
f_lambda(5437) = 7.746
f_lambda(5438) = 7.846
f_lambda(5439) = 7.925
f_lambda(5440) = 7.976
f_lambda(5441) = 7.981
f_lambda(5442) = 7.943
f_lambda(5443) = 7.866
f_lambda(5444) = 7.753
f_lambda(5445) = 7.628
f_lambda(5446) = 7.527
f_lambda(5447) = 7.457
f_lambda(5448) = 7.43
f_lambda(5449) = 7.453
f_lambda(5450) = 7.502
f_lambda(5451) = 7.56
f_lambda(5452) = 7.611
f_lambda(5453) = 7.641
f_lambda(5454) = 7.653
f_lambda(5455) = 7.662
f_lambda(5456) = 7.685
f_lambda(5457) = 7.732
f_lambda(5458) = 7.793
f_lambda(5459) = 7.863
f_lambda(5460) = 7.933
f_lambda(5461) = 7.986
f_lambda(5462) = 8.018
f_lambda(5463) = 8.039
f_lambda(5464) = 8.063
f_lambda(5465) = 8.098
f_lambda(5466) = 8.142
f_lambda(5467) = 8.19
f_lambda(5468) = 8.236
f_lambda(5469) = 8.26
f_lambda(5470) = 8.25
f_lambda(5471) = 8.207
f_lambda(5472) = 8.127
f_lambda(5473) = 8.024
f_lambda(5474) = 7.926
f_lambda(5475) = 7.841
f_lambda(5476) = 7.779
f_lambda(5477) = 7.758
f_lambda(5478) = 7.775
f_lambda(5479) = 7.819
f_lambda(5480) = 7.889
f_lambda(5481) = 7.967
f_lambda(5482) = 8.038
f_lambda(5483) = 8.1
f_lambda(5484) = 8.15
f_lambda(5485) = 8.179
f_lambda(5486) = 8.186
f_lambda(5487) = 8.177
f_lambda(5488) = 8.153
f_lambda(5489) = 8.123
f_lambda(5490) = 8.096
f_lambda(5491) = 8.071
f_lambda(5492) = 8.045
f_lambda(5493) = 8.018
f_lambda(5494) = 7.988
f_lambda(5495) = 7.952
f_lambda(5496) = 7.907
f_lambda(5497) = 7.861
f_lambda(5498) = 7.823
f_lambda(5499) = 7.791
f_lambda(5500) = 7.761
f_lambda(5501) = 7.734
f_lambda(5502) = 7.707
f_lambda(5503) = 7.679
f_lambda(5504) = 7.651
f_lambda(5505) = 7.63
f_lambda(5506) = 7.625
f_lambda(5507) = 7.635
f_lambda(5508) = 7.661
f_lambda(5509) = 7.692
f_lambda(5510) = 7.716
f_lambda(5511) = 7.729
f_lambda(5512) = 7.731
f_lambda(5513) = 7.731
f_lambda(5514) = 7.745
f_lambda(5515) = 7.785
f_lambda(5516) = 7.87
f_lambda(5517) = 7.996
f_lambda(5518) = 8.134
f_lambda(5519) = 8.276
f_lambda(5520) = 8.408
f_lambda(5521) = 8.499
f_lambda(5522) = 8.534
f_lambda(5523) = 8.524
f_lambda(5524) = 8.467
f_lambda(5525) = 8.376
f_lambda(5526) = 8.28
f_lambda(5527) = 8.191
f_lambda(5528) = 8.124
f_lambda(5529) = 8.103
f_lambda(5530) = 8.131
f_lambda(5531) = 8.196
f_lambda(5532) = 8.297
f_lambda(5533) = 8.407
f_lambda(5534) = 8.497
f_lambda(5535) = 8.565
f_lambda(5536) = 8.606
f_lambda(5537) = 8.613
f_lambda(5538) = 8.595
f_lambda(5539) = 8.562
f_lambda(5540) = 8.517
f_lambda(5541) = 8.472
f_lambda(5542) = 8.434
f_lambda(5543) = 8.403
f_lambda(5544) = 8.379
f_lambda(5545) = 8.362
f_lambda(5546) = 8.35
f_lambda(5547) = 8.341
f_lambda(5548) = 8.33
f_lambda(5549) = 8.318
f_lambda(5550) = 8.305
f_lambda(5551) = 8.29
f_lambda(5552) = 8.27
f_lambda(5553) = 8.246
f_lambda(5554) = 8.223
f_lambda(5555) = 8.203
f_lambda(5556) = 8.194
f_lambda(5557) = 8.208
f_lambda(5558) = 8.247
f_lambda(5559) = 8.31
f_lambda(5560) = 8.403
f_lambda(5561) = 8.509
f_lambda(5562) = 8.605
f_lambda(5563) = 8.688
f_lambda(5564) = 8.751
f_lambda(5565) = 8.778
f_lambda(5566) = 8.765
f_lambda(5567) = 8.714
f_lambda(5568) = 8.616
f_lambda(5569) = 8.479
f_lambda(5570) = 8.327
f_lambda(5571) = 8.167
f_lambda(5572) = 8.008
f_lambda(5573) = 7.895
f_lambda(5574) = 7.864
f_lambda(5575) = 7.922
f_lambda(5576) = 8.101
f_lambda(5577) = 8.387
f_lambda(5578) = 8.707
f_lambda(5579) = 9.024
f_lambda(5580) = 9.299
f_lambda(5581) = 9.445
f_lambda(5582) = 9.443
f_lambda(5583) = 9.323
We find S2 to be 1.1 angstroms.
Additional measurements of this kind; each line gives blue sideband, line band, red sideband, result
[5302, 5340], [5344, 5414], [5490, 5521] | 0.63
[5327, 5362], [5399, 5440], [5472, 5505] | 0.65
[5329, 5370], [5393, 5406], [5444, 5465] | 0.78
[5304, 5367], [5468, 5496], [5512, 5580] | 0.44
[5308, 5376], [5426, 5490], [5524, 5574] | 1.93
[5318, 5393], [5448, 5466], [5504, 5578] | 0.50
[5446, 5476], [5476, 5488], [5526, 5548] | 0.02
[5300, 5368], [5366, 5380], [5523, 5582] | 0.19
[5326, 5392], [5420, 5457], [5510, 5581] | 1.20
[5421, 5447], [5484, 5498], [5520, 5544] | 0.13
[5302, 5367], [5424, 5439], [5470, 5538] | 0.54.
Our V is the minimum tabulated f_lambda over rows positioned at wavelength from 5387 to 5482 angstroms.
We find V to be 7.046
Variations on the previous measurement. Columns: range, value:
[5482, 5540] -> 7.625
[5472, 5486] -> 7.758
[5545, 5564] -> 8.194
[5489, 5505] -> 7.63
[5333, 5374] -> 6.947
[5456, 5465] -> 7.685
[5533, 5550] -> 8.305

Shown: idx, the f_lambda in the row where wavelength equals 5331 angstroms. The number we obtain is 6.539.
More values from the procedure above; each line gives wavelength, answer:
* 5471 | 8.207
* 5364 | 7.784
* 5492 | 8.045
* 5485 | 8.179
